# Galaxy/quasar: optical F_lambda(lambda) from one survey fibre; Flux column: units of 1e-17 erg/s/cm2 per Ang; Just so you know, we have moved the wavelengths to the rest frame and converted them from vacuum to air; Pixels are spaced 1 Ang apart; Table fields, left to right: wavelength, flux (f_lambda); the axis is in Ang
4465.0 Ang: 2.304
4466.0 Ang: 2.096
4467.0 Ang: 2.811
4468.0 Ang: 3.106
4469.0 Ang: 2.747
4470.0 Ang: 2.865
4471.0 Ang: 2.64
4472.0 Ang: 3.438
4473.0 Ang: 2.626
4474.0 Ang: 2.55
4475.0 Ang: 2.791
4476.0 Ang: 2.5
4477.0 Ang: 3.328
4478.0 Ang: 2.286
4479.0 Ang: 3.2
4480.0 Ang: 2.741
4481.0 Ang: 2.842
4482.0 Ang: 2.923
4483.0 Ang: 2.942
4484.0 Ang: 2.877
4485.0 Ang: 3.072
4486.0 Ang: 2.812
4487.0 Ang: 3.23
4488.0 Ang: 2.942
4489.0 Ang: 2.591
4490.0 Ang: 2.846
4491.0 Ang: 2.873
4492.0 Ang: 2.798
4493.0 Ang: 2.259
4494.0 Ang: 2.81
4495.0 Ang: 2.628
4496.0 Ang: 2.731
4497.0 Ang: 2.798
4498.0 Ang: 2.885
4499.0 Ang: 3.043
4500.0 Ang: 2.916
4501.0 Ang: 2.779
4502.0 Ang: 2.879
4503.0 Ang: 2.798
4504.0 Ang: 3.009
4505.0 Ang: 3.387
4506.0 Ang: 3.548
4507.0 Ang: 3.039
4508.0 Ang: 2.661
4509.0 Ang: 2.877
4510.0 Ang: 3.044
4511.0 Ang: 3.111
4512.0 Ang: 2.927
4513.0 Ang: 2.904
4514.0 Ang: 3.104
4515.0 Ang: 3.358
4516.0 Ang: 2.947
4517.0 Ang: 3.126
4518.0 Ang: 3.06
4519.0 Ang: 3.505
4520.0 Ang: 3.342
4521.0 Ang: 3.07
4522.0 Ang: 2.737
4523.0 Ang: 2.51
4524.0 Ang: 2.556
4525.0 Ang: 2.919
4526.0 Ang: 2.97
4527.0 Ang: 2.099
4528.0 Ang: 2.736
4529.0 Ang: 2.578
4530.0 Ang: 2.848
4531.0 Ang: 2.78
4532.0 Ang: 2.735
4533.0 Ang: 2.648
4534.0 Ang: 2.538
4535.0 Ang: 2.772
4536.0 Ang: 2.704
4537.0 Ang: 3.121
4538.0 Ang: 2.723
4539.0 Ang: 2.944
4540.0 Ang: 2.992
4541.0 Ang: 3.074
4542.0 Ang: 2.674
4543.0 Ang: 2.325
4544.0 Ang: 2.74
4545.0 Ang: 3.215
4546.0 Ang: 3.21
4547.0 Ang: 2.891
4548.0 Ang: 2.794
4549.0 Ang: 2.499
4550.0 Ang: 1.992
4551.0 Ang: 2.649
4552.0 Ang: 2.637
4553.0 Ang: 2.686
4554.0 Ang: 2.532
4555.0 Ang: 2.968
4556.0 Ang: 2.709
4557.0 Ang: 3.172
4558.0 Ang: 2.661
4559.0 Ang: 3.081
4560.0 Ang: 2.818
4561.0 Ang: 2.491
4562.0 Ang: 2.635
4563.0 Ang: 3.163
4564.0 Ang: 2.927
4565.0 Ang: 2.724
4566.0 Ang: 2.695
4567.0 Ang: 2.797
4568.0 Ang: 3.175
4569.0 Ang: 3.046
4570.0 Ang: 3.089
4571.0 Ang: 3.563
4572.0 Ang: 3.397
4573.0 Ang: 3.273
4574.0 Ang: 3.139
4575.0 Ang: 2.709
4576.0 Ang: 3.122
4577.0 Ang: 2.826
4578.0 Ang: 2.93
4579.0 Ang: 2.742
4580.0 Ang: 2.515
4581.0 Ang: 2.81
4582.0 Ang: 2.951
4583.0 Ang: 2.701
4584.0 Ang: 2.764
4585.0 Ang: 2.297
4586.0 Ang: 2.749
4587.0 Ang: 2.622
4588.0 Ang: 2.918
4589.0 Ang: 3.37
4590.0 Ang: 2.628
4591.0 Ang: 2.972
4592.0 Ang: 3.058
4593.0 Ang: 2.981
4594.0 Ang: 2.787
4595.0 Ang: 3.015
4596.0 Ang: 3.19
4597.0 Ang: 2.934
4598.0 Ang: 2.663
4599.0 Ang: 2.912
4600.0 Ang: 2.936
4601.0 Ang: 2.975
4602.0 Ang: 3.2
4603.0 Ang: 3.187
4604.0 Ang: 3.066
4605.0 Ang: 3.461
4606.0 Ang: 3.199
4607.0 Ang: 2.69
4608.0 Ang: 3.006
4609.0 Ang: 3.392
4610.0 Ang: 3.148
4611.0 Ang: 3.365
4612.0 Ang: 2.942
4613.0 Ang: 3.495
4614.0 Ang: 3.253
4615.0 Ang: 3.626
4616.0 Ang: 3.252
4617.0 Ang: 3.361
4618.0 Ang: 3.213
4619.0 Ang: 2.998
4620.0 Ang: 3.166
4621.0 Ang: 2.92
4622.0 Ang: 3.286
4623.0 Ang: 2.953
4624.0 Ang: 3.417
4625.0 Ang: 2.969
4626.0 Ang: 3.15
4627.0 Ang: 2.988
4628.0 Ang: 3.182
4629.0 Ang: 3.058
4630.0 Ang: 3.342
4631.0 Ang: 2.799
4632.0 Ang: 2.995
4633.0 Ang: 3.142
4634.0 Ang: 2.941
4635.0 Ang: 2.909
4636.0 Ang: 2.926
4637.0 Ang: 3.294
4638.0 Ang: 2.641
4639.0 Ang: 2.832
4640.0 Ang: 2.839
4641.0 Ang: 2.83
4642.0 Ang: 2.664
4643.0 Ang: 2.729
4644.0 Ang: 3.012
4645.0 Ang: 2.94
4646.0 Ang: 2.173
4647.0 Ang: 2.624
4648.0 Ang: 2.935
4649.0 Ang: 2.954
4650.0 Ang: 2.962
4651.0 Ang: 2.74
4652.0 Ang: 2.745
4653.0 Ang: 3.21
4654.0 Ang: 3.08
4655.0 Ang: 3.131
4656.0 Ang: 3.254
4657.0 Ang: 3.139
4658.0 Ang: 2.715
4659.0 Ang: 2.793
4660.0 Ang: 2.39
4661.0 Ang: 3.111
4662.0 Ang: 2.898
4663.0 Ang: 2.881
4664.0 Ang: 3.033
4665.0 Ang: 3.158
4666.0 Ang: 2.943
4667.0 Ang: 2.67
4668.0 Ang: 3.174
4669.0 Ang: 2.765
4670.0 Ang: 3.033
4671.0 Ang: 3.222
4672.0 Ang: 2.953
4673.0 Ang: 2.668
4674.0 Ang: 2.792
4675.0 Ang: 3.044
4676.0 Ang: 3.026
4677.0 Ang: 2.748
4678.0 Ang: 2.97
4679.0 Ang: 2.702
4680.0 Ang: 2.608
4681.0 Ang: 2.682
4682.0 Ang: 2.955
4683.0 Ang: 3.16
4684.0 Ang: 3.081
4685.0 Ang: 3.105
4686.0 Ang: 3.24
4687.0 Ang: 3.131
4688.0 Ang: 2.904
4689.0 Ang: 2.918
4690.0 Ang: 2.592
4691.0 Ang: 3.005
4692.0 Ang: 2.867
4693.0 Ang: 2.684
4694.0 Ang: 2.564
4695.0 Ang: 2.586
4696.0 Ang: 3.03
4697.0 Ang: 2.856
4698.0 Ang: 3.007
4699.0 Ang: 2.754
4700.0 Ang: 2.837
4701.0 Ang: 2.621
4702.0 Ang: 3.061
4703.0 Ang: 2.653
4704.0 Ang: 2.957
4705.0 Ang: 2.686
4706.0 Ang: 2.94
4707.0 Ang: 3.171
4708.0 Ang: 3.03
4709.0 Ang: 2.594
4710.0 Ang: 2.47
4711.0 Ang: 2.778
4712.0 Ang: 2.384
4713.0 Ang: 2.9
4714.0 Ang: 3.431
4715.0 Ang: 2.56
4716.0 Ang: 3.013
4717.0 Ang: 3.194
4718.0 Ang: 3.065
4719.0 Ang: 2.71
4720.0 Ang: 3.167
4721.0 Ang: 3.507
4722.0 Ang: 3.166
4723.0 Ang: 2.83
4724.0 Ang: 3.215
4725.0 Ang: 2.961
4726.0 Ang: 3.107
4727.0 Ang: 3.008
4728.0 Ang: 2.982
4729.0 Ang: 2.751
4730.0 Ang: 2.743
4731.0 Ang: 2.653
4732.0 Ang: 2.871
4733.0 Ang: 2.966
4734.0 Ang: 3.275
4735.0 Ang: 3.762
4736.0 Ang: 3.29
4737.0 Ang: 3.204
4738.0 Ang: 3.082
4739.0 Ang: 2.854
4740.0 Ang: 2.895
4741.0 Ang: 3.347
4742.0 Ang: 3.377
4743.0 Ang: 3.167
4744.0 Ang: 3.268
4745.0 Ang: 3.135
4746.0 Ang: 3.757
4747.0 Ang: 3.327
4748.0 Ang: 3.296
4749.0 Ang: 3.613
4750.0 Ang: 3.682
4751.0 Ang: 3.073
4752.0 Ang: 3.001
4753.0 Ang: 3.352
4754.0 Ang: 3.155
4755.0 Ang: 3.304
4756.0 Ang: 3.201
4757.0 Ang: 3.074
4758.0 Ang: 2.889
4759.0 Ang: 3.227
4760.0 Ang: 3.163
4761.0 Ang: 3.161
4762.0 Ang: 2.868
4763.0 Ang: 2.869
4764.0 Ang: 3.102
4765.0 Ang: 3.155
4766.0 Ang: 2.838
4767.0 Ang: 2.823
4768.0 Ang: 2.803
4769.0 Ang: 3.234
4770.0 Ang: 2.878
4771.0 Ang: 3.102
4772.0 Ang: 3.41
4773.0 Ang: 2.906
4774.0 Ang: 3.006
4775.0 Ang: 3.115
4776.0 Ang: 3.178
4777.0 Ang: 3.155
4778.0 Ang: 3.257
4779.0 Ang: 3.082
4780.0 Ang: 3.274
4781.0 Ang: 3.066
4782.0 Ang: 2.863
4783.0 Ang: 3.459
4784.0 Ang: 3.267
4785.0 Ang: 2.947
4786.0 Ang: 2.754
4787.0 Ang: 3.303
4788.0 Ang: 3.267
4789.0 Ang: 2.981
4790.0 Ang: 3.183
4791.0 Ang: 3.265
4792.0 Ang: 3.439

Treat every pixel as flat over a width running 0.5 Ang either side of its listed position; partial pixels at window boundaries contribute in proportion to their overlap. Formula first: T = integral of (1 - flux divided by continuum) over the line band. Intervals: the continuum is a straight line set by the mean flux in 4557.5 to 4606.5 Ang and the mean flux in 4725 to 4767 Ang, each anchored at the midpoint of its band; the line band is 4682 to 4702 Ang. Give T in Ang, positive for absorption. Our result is 1.1 Ang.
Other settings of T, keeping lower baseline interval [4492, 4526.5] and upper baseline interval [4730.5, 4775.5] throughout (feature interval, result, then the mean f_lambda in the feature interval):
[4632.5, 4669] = 1.9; 2.9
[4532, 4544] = 0.8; 2.77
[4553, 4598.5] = 1.6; 2.89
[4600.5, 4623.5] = -1.1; 3.18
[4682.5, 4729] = 2.8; 2.92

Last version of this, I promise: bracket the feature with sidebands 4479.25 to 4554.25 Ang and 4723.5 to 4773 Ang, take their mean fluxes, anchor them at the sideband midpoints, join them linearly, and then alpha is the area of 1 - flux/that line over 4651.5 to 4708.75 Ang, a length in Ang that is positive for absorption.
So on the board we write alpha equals 2.5 Ang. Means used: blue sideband 2.85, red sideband 3.13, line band 2.91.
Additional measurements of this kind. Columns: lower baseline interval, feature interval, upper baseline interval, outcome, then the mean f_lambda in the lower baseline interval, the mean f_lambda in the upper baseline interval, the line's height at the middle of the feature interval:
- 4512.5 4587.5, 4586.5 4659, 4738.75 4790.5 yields -1.74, 2.85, 3.14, 2.95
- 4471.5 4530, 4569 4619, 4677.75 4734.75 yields -2.19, 2.89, 2.91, 2.9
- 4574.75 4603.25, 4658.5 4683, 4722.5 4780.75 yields 0.90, 2.88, 3.12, 3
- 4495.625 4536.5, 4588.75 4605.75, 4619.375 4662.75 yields -0.49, 2.9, 2.95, 2.93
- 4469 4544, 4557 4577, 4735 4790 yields -0.28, 2.87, 3.15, 2.93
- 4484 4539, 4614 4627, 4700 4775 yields -0.97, 2.88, 3.05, 2.97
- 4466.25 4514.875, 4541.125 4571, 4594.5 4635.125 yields 1.97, 2.89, 3.12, 3.01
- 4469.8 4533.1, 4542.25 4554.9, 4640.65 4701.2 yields 0.85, 2.88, 2.89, 2.88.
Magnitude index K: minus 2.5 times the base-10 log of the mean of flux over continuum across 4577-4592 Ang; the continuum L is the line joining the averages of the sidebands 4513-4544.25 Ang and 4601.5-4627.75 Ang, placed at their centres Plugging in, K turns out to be 0.10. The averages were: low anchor 2.85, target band 2.79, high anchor 3.18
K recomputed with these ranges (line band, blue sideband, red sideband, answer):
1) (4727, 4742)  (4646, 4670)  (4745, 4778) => 0.01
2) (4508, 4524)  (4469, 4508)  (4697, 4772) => -0.05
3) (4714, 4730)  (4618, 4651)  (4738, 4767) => 0.03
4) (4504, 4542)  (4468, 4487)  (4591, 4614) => 0.01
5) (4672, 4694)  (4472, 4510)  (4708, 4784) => 0.05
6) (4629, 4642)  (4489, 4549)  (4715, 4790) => 0.02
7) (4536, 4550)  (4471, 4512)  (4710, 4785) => 0.04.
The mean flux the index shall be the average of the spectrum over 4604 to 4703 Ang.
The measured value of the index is 2.97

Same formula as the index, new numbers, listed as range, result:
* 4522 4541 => 2.74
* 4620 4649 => 2.95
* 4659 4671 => 2.92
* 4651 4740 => 2.94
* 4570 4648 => 3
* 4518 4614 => 2.89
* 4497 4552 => 2.87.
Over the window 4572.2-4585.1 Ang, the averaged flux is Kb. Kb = 2.86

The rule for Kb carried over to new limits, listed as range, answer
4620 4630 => 3.12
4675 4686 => 2.93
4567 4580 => 3.05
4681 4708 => 2.9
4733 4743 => 3.22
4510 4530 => 2.93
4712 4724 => 3.03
